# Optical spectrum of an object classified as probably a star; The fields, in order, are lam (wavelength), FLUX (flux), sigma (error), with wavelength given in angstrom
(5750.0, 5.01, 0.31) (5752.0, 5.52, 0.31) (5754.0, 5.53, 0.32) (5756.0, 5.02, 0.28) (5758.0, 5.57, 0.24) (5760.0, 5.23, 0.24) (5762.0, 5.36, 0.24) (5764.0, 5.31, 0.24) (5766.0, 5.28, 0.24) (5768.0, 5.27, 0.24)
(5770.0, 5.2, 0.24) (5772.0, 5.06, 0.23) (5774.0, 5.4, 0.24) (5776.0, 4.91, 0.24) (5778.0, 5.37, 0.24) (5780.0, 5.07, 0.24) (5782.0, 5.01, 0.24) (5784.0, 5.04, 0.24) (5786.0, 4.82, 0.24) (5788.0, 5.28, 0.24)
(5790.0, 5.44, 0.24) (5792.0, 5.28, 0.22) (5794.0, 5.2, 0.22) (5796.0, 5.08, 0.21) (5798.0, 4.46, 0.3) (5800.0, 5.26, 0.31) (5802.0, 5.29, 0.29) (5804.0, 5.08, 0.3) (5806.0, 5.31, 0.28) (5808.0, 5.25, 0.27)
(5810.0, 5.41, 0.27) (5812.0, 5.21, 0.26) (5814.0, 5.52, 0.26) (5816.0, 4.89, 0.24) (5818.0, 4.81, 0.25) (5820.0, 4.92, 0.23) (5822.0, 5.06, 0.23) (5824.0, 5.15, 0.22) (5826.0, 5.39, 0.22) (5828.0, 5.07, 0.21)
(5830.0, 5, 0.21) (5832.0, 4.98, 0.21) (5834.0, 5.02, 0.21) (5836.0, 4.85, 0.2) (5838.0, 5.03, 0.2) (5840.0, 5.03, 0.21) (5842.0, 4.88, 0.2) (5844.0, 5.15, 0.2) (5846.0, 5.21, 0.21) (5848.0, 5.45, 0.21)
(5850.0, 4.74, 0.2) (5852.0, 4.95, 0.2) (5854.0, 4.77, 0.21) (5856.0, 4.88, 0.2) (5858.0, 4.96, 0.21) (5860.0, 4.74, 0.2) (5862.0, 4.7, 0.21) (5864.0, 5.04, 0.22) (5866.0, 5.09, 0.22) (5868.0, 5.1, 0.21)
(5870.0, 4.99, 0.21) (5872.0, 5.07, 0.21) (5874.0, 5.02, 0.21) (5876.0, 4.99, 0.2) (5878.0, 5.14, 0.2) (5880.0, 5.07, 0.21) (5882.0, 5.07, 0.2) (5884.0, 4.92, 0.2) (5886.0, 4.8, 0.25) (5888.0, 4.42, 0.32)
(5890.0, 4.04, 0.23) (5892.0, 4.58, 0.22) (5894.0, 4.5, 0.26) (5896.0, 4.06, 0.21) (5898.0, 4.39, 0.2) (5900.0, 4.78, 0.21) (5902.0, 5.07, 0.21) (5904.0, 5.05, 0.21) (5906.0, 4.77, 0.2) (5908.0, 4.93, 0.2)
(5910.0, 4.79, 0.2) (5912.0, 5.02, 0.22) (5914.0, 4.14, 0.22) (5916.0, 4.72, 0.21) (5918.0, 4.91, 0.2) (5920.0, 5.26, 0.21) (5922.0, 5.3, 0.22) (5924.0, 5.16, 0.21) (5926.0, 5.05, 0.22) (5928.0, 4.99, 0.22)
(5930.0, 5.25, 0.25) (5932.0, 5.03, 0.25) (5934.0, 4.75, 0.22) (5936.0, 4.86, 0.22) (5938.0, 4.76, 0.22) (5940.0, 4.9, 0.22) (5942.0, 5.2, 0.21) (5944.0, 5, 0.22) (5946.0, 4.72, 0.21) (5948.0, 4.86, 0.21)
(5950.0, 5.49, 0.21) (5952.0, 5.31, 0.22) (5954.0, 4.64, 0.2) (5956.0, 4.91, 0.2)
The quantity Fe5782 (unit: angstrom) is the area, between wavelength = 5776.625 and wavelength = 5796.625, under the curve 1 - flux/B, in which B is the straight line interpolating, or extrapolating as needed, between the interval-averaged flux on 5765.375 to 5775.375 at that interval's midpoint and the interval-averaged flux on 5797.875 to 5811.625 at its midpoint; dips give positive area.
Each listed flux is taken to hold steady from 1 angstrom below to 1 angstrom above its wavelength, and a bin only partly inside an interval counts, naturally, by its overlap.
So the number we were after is 0.22 angstrom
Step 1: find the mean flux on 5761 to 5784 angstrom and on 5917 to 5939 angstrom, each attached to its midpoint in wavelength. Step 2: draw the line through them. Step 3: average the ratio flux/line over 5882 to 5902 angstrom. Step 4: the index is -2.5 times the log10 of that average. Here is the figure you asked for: 0.12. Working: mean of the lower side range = 5.2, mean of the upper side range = 5.03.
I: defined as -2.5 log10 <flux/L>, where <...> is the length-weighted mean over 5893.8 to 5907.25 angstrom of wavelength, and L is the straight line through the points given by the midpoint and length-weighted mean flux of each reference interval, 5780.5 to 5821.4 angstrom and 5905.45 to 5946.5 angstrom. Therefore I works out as 0.07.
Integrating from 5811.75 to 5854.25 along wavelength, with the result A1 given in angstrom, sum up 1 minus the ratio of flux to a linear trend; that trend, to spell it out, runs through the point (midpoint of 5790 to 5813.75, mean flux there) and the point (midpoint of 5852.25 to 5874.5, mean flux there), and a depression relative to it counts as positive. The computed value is 0.1 angstrom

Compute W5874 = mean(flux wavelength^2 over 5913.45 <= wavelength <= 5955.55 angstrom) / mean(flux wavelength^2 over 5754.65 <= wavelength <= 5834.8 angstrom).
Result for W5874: 1.01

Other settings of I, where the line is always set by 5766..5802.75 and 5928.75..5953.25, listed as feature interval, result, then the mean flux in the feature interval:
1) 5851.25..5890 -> 0.034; 4.91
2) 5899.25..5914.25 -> 0.040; 4.85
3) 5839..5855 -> 0.014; 5.02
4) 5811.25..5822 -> 0.010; 5.07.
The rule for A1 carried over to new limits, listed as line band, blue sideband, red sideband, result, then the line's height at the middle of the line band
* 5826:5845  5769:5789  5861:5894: -0.2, 4.97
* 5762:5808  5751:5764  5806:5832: 0.9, 5.27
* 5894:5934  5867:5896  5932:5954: 0.3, 4.9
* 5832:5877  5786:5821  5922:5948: 0.9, 5.08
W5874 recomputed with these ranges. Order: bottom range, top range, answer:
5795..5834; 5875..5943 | 0.98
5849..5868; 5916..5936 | 1.06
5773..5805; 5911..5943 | 1.01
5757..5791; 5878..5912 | 0.94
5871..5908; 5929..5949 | 1.05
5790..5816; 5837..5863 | 0.97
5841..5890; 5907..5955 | 1.03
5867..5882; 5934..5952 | 1.01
